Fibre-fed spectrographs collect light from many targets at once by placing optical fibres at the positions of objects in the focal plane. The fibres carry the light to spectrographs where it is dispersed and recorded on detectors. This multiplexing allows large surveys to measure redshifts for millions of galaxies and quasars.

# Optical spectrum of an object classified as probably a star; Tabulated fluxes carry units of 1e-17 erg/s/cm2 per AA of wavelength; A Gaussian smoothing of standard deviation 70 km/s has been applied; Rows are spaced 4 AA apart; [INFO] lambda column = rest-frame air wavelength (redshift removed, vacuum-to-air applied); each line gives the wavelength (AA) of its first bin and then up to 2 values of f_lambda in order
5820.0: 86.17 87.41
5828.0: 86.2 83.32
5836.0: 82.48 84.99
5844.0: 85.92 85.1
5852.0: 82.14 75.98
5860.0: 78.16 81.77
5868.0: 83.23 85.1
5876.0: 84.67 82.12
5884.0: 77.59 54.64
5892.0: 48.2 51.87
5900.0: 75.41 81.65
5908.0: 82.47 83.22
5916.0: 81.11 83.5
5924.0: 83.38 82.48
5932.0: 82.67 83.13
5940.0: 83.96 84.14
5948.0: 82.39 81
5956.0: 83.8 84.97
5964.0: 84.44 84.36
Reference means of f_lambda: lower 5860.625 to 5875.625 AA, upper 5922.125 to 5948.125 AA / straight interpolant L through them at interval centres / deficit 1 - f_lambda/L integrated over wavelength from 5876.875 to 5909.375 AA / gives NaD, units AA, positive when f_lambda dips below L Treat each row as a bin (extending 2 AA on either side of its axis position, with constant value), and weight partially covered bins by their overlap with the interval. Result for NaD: 5.3 AA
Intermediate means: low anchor 83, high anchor 83.2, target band 69.5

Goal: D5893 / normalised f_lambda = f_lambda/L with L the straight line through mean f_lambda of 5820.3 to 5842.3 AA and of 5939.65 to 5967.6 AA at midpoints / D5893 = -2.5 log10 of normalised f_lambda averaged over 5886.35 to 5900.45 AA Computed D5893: 0.451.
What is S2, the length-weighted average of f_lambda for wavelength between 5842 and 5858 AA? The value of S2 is 82.3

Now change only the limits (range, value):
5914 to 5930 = 82.6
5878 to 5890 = 71.5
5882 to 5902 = 61.5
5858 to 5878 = 82.6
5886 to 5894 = 51.4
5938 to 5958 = 83.1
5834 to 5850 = 84.6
